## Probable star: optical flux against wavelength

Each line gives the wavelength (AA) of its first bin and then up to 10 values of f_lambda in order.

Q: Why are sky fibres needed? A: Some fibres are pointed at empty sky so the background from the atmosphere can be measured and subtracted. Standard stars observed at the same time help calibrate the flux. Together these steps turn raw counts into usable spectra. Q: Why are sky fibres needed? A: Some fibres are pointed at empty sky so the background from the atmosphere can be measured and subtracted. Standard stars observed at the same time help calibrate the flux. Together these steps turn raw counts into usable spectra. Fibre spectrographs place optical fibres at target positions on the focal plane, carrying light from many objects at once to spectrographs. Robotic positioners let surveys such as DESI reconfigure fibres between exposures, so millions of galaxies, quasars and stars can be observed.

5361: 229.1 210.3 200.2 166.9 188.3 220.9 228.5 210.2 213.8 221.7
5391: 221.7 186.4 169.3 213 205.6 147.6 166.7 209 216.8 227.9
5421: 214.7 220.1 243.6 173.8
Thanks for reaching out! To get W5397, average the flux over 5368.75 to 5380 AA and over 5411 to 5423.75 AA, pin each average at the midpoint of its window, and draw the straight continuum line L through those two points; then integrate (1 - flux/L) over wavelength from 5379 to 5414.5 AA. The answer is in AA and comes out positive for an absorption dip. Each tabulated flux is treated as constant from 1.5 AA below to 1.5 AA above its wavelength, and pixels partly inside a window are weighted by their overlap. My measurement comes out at 1.8 AA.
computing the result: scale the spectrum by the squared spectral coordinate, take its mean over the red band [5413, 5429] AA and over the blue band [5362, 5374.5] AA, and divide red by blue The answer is 1.18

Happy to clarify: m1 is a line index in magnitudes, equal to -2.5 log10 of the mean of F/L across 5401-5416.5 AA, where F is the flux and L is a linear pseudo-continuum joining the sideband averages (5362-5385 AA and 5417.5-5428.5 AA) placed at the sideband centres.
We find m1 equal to 0.16 mag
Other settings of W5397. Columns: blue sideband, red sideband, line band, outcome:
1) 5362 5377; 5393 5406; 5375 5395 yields -2.3 AA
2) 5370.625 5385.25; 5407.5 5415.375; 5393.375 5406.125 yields 0.7 AA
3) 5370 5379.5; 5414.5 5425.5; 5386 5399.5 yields 0.6 AA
